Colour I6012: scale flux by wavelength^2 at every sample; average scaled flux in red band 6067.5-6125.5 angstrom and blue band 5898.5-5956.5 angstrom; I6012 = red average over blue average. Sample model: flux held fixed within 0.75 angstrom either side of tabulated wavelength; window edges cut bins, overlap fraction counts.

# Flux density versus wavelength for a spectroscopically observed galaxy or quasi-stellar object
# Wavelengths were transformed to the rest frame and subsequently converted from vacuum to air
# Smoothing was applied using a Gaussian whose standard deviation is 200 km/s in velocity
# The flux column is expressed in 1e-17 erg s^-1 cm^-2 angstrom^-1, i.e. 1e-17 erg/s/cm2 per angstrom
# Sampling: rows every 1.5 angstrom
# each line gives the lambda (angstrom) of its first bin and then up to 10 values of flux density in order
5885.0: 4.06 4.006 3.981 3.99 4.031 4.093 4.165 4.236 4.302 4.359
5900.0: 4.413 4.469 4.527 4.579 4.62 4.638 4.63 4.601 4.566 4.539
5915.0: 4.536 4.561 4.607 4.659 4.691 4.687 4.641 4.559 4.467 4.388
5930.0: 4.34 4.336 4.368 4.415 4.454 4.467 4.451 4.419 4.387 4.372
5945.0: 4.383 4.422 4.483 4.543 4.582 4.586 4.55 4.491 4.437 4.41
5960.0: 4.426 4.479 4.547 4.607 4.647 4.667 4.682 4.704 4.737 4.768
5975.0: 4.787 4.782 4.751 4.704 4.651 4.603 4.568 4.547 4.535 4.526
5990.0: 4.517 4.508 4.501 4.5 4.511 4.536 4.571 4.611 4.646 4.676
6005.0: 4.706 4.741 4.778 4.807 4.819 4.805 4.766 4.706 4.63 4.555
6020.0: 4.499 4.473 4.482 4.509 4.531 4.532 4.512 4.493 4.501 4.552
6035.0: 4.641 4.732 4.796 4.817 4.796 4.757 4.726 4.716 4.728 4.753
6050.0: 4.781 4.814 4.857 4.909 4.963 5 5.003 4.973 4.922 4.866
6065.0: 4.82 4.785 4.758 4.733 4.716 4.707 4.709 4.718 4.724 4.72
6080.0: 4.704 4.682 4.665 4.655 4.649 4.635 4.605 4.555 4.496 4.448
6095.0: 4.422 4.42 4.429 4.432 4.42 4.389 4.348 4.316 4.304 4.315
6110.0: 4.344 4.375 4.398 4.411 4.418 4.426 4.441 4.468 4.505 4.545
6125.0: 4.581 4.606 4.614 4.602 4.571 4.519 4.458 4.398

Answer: 1.1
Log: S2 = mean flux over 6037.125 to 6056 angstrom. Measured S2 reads 4.79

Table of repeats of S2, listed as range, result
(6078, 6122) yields 4.48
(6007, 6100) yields 4.69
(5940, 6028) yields 4.59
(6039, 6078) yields 4.81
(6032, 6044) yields 4.71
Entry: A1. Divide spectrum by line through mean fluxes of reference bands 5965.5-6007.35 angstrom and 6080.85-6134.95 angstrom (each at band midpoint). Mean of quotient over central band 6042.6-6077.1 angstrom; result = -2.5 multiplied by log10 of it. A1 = -0.06 mag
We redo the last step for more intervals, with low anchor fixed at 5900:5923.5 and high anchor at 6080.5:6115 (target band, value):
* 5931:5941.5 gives 0.038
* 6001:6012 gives -0.049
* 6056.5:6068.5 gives -0.094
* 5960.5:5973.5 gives -0.020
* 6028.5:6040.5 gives -0.030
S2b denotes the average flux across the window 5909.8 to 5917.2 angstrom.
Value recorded 4.56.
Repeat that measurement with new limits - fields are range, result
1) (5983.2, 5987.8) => 4.55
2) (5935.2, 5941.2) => 4.45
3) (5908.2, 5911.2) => 4.62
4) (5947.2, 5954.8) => 4.55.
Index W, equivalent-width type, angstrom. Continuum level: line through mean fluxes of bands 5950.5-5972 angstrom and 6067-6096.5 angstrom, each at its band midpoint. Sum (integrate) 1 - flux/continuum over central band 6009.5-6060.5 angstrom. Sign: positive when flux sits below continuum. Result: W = -1.0 angstrom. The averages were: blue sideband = 4.56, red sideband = 4.64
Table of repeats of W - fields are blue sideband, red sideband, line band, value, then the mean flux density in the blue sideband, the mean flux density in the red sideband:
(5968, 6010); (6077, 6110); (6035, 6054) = -0.8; 4.64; 4.51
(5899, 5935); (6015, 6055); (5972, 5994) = -0.1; 4.53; 4.66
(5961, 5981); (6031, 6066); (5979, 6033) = 1.6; 4.68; 4.8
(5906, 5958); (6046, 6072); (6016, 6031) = 0.7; 4.51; 4.84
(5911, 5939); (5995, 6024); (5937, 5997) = 0.3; 4.51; 4.65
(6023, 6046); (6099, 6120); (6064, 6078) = -0.7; 4.63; 4.38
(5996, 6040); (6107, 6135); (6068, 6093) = -0.7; 4.63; 4.47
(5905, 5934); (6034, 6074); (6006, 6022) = 0.1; 4.55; 4.81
